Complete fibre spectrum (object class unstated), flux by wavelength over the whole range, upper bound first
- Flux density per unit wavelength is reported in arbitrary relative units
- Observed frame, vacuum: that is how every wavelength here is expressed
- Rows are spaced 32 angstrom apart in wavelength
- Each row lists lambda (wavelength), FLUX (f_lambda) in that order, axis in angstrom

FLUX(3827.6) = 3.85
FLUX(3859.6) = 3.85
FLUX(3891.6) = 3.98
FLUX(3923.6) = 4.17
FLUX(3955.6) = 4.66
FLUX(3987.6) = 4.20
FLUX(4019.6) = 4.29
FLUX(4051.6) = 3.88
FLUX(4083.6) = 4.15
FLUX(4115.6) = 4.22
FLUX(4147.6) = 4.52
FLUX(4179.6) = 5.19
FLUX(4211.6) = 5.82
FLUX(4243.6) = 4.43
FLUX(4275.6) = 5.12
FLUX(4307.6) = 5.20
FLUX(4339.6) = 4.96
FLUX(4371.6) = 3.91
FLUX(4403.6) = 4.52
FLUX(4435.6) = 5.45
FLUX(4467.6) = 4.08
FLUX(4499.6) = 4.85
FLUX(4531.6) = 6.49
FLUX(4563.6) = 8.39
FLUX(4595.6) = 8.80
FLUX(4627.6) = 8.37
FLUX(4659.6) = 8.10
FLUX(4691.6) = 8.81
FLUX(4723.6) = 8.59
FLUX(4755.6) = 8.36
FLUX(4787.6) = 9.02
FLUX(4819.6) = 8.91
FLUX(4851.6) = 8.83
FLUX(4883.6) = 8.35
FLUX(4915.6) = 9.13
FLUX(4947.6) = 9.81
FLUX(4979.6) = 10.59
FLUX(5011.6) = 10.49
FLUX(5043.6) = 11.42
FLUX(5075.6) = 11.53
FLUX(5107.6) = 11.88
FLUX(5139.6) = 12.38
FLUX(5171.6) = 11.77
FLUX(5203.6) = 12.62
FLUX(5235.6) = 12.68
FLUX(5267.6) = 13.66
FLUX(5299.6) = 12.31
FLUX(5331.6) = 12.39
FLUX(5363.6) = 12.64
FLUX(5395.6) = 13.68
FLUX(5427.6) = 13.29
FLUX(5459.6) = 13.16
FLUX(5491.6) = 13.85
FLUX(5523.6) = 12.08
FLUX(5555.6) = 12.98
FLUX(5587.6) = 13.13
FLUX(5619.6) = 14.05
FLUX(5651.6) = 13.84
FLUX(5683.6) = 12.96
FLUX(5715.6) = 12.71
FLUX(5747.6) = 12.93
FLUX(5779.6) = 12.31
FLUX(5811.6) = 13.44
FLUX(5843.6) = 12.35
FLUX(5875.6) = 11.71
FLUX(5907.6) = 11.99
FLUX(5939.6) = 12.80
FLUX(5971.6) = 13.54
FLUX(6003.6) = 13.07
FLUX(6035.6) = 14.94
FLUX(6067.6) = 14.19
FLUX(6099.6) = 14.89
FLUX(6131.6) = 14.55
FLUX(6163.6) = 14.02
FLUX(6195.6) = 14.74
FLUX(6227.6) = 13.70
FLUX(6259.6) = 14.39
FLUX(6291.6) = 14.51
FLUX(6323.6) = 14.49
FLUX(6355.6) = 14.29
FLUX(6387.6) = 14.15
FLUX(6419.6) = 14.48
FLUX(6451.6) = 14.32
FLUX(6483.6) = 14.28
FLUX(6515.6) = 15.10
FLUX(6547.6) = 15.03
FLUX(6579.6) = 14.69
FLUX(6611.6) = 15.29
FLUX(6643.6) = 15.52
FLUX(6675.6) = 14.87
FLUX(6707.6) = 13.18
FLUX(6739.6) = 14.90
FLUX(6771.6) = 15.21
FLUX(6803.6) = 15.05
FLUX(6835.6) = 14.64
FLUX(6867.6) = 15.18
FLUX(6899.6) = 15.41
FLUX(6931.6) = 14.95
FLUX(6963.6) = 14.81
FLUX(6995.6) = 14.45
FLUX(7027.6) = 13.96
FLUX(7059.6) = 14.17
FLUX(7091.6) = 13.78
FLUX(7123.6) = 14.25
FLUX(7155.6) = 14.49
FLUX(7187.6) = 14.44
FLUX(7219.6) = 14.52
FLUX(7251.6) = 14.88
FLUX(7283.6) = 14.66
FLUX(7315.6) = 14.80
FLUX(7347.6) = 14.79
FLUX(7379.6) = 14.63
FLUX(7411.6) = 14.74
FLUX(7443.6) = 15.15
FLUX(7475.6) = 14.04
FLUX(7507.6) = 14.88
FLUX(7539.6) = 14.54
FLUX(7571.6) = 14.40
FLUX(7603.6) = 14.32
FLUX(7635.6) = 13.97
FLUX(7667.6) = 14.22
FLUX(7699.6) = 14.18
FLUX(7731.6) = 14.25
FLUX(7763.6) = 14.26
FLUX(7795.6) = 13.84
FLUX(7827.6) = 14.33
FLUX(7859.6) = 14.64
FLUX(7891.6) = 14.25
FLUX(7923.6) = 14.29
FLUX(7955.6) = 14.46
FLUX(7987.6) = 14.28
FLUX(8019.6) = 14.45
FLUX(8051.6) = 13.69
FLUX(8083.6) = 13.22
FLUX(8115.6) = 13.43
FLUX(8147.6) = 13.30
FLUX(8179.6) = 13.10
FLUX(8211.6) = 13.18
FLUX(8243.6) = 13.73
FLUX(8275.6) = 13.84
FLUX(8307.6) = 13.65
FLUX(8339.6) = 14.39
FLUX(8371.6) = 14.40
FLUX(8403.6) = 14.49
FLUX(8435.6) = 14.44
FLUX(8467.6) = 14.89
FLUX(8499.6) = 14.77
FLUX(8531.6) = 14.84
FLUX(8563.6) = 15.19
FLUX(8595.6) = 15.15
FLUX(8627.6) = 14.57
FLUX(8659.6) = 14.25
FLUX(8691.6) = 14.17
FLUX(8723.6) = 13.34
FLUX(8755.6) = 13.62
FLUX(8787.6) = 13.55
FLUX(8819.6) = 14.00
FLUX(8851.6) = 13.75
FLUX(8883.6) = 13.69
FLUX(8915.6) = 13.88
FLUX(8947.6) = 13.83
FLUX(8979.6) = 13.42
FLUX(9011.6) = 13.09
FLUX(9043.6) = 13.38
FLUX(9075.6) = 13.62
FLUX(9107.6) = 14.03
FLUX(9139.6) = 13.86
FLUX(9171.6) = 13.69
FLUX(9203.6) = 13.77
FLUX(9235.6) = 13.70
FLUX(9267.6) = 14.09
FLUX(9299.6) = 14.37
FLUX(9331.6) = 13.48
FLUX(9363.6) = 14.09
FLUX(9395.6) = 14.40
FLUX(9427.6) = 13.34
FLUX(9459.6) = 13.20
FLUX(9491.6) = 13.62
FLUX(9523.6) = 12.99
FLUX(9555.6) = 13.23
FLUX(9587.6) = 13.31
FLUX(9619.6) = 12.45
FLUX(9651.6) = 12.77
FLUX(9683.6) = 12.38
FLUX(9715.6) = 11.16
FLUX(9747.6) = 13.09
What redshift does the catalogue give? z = 0.138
